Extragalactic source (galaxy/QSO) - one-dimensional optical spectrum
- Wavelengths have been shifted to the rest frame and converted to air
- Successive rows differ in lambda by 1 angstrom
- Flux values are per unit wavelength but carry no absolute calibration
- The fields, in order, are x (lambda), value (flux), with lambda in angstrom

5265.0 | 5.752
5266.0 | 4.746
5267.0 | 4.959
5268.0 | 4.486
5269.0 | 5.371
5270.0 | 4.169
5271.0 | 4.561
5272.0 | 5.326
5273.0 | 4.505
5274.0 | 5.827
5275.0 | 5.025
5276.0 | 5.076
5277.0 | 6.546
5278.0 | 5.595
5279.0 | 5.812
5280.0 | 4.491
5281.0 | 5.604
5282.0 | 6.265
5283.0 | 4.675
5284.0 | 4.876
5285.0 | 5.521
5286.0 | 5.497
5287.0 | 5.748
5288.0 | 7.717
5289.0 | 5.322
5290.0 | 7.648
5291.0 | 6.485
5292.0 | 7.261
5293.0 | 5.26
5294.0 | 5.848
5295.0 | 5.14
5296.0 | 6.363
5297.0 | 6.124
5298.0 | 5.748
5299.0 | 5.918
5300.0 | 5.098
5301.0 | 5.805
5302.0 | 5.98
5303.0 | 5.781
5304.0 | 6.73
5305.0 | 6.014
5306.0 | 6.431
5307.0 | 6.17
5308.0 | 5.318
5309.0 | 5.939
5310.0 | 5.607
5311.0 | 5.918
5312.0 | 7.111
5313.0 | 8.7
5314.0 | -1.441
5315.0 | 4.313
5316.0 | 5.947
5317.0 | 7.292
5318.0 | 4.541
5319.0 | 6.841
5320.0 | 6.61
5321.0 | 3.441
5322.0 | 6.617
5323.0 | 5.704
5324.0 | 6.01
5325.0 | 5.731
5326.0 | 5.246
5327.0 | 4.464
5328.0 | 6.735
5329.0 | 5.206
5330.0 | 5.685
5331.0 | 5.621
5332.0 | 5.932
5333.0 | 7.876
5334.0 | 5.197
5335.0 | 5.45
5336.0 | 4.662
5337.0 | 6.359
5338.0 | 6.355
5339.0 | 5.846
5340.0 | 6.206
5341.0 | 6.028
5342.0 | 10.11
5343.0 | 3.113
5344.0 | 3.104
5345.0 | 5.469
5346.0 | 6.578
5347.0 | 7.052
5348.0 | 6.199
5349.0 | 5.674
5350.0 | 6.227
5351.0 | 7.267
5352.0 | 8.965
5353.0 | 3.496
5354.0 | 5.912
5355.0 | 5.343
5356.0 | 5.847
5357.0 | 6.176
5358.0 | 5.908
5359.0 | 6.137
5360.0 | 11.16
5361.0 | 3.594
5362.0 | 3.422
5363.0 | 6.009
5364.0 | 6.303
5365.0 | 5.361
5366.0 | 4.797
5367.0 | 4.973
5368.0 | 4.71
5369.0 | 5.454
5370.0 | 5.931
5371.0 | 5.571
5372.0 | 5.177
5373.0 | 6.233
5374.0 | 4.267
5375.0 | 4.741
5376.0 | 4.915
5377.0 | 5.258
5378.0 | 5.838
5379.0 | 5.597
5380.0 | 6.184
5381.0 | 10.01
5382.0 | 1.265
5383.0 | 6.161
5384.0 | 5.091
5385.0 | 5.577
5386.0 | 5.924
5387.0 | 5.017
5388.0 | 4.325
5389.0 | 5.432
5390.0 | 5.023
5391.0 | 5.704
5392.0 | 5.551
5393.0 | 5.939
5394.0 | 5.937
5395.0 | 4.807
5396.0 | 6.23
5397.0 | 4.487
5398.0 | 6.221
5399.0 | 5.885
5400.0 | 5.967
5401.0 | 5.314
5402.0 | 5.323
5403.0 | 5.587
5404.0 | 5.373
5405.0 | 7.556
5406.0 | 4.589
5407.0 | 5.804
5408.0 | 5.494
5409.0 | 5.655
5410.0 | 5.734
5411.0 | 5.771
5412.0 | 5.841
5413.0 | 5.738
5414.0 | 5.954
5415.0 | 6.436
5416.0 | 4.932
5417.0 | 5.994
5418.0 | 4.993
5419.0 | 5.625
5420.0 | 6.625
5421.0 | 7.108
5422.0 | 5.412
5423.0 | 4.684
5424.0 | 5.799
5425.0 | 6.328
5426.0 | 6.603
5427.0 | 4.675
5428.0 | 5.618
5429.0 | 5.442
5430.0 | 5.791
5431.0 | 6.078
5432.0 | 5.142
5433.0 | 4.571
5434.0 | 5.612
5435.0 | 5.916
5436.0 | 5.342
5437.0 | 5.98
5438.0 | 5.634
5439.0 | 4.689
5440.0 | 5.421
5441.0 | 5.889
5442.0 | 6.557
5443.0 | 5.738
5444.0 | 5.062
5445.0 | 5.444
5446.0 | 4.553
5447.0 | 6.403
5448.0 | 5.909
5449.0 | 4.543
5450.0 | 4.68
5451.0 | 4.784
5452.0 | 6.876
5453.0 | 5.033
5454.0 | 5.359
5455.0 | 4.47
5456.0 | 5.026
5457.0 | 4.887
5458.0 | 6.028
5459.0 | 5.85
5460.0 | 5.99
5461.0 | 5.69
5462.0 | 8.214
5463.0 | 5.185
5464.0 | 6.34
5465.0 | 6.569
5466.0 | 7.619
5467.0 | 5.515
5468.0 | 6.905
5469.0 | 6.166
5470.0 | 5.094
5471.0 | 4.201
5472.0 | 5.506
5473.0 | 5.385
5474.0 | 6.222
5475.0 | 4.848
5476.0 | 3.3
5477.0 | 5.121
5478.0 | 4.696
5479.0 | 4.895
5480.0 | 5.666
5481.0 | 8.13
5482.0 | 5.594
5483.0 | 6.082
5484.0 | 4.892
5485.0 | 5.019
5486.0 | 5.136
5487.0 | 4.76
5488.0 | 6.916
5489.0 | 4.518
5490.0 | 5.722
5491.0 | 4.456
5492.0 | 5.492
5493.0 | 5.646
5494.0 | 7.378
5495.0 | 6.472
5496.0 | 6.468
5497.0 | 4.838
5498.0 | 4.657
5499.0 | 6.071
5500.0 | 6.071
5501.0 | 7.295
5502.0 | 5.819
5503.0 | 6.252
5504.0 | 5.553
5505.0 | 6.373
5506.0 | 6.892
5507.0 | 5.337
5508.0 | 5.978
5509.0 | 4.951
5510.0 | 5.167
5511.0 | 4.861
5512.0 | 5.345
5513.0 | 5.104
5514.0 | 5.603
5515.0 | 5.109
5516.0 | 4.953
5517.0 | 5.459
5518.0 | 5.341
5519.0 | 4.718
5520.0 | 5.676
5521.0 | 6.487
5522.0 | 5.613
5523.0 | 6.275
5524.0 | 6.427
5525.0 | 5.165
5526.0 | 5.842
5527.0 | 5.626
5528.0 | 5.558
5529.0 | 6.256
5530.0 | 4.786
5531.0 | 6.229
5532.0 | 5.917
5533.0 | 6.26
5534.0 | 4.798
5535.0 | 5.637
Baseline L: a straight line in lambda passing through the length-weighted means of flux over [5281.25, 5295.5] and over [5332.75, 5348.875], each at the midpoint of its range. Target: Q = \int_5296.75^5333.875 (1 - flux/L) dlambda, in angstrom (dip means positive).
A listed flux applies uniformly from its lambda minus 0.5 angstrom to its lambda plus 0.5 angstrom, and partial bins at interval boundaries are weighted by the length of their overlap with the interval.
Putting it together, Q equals 1.2 angstrom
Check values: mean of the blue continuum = 5.94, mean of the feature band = 5.74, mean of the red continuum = 5.94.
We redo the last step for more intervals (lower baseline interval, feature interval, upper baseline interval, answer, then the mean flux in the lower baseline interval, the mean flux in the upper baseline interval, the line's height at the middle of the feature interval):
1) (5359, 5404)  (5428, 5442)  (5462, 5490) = 0.1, 5.51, 5.62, 5.57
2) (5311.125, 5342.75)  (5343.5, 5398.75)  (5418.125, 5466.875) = 1.2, 5.8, 5.68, 5.75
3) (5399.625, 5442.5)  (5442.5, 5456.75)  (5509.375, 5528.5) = 0.9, 5.69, 5.49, 5.63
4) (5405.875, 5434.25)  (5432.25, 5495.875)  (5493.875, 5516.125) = 1.4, 5.67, 5.75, 5.71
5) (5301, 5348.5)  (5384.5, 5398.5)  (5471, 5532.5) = 0.7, 5.78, 5.59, 5.71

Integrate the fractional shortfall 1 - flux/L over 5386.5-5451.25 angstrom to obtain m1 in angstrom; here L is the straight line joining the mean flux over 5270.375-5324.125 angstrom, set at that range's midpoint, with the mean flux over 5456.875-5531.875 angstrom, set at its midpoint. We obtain 1.3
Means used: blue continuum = 5.7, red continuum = 5.69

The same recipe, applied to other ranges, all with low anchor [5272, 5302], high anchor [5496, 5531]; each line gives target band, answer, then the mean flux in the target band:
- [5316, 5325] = -0.2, 5.88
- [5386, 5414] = 0.6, 5.58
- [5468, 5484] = 0.7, 5.43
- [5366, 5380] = 1.0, 5.3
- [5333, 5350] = -0.5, 5.91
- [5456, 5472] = -0.8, 5.97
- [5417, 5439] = 0.1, 5.65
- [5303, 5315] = 0.2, 5.63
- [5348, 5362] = -1.1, 6.18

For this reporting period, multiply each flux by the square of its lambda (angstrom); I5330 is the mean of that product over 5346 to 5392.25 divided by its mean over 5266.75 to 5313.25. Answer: 1.01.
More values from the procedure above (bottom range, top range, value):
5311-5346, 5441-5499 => 1.04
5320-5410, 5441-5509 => 1.04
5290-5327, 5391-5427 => 1.03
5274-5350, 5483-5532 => 1.05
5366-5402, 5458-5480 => 1.08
